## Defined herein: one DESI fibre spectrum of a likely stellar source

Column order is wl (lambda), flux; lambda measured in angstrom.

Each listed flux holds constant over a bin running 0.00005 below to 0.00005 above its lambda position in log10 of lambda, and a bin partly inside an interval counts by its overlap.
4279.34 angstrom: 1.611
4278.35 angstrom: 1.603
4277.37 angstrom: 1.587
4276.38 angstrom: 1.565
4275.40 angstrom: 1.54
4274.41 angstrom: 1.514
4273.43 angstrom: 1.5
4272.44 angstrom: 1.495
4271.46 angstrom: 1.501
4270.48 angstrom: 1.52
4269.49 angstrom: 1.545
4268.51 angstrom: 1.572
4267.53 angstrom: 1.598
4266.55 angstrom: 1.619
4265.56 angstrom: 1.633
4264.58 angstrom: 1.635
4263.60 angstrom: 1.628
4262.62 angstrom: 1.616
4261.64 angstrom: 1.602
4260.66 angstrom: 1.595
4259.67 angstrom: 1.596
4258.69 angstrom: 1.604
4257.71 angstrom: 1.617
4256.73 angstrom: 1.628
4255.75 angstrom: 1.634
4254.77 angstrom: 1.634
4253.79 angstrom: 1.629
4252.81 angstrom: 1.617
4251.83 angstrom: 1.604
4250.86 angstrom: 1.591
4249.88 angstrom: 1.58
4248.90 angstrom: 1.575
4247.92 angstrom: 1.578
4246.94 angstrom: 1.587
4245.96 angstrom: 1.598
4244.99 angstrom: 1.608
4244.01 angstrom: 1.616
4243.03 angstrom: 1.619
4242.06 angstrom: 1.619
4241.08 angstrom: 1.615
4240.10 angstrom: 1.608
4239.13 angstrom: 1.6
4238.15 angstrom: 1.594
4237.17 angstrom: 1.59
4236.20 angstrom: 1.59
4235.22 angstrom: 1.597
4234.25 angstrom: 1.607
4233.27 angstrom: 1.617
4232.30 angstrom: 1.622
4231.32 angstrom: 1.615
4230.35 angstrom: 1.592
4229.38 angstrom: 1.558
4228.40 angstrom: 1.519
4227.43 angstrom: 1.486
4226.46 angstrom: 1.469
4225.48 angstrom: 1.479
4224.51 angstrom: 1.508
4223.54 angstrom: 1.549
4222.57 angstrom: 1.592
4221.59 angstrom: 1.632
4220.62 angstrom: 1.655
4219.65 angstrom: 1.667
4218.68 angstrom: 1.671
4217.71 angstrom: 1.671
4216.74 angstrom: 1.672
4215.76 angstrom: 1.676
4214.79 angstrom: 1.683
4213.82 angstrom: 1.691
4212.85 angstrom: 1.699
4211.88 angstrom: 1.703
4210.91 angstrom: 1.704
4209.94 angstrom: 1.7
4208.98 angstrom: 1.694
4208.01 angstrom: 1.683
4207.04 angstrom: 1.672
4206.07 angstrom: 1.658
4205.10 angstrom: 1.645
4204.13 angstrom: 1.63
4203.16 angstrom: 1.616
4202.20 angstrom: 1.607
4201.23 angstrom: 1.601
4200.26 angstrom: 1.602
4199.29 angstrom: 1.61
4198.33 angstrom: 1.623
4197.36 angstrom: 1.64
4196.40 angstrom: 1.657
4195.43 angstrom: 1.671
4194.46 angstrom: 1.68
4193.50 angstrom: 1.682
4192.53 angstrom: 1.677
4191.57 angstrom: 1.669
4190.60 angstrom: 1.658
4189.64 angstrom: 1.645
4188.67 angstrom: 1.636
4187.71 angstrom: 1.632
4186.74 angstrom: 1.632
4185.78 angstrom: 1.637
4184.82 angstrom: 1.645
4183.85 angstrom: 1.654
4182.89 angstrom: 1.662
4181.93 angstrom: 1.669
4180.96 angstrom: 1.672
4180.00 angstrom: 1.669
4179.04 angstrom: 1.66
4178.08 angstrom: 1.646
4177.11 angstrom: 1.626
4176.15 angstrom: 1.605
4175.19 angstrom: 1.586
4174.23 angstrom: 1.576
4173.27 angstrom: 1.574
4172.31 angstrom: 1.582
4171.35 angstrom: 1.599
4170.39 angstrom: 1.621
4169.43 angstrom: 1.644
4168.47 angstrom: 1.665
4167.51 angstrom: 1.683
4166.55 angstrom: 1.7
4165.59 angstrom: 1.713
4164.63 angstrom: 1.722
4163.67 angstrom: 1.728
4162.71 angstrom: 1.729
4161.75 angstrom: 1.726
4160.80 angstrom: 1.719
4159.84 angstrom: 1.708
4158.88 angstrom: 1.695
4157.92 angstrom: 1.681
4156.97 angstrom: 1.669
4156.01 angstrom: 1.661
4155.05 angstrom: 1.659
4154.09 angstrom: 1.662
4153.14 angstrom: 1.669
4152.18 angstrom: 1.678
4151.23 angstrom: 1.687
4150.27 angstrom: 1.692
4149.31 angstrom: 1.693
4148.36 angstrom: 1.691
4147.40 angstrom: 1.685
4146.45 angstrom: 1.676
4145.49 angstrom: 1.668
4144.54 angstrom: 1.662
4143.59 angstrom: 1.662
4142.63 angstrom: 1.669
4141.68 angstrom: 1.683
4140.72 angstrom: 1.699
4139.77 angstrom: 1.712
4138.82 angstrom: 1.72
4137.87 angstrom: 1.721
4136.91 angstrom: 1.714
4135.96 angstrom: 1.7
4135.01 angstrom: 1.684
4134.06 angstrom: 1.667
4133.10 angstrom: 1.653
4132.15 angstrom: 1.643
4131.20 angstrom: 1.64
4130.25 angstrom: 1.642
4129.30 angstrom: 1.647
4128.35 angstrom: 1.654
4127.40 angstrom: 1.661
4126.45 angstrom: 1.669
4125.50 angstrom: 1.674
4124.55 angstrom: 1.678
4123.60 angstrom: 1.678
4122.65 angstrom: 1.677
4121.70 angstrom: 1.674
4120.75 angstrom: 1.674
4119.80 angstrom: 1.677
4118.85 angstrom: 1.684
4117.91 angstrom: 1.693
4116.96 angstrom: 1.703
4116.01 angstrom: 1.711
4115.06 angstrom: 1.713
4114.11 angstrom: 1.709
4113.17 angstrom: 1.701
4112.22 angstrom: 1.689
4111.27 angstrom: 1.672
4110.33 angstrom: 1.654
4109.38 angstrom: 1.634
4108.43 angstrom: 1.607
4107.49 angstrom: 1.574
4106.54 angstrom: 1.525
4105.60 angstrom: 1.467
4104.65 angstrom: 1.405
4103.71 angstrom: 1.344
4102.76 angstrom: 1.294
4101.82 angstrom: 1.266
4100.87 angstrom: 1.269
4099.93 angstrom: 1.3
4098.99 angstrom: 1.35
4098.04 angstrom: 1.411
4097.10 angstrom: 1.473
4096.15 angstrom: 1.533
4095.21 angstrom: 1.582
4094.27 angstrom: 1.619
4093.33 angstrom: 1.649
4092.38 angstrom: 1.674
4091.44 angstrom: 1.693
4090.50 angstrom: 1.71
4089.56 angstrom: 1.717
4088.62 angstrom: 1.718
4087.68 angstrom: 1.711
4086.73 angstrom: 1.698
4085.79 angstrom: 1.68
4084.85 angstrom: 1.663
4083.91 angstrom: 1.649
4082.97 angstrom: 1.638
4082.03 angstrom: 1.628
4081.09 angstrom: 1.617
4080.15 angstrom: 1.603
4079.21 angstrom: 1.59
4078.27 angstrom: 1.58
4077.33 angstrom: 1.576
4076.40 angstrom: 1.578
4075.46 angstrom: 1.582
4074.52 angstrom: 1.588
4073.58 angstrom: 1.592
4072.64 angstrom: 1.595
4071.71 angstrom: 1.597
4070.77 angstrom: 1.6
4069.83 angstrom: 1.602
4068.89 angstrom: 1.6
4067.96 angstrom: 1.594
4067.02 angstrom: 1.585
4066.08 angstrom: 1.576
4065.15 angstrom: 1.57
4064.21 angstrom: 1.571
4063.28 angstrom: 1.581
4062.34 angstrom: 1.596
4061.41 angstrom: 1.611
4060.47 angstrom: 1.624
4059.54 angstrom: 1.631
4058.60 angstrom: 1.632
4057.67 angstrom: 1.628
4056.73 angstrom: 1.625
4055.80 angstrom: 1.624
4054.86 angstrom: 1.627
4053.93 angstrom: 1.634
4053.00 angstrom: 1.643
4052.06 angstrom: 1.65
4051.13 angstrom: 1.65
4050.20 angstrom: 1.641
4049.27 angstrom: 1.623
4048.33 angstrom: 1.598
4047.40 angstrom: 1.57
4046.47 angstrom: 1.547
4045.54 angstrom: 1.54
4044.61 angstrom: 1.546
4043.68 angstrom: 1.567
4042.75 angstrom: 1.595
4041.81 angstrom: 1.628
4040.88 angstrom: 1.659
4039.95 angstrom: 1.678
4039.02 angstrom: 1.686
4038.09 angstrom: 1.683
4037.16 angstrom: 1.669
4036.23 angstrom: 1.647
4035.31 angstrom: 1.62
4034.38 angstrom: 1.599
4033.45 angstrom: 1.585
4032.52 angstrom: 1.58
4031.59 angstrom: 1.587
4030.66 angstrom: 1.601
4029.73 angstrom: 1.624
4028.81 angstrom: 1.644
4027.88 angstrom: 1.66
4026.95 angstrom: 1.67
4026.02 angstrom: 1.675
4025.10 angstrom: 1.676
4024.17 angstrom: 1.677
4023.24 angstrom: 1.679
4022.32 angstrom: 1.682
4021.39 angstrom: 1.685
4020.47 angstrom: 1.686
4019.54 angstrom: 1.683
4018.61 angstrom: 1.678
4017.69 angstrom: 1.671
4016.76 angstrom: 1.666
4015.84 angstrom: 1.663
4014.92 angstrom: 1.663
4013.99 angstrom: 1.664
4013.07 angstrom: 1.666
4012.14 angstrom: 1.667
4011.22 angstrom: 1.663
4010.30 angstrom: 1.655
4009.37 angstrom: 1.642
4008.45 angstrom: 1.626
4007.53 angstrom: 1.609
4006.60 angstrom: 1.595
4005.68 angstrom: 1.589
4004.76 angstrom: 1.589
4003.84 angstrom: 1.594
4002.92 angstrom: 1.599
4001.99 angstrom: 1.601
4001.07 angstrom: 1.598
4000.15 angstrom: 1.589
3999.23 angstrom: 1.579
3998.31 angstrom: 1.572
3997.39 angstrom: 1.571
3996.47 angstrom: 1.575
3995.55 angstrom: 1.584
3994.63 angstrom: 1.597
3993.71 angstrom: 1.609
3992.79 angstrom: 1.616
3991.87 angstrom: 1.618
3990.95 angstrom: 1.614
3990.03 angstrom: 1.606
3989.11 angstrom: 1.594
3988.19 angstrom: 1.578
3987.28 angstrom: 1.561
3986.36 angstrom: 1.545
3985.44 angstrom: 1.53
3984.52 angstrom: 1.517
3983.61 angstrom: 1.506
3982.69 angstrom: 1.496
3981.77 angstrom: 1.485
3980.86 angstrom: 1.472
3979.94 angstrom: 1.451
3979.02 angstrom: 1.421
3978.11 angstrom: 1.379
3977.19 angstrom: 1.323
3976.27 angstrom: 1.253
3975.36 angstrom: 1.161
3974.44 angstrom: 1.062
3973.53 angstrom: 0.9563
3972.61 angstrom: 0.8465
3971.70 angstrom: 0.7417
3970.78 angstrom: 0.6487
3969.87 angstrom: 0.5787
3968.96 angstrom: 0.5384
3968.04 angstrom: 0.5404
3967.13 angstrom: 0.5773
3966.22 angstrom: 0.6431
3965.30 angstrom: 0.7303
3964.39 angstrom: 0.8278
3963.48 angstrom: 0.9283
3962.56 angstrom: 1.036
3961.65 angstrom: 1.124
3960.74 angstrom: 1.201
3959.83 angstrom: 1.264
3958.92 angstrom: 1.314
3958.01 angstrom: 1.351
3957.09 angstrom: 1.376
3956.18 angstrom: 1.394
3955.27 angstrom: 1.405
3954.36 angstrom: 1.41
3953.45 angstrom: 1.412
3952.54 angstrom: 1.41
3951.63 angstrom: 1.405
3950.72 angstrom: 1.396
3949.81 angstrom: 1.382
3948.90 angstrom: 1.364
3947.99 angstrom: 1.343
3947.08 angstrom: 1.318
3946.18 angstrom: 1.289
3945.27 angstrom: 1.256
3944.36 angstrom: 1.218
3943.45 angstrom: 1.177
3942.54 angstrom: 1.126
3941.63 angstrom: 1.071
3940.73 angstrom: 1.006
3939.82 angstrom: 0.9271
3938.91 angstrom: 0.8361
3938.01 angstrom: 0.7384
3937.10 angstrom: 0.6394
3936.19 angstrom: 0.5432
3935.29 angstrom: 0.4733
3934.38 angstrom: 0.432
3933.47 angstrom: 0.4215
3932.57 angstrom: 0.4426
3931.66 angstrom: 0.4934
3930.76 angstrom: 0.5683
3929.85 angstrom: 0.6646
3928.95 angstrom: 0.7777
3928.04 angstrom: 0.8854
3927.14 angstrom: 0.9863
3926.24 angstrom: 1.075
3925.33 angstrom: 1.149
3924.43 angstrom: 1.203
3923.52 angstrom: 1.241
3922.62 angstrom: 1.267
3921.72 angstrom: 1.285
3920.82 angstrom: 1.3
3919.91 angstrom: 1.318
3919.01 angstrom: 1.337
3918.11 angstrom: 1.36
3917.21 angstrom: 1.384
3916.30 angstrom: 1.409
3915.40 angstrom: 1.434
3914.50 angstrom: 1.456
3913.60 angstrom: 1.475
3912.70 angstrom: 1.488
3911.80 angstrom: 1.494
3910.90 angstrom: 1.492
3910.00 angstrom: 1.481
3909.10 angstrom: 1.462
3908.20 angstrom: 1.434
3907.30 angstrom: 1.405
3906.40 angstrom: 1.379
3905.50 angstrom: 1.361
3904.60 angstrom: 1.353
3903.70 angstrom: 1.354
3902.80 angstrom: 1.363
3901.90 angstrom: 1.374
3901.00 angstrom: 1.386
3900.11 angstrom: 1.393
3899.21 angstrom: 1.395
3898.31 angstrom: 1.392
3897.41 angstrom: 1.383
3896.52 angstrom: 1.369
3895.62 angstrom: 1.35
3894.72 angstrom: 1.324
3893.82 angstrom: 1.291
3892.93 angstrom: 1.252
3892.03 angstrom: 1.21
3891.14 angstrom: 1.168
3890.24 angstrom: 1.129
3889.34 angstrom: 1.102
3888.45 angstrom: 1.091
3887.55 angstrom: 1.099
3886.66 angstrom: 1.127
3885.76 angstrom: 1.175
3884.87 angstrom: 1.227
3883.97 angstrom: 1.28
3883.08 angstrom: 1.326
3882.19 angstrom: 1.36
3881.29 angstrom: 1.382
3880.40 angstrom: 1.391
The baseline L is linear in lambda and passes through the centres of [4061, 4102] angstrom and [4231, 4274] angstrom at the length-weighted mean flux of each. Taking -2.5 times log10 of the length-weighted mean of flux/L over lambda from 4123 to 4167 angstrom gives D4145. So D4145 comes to -0.063 mag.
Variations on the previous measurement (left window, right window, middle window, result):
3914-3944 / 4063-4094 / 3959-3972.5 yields 0.344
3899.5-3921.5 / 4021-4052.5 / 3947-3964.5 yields 0.151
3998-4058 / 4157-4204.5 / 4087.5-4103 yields 0.077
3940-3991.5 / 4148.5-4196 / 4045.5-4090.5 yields -0.129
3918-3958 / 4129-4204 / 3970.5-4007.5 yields -0.201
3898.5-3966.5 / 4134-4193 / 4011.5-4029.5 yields -0.226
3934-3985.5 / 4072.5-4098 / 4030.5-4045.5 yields -0.135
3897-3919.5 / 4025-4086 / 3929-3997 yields 0.285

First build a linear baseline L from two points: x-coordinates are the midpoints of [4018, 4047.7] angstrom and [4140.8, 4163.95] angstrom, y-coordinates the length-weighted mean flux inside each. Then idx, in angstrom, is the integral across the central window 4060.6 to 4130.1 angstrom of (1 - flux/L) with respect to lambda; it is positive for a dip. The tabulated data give 2.6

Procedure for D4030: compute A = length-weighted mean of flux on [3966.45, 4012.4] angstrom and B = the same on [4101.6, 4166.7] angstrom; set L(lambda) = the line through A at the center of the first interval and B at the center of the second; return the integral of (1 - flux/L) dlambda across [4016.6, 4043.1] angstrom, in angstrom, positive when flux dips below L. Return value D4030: -3.31 angstrom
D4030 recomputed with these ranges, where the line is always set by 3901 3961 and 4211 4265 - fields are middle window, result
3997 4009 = -2.9 angstrom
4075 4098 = -3.8 angstrom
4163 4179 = -1.4 angstrom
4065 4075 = -1.6 angstrom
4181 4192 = -0.8 angstrom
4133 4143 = -1.5 angstrom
